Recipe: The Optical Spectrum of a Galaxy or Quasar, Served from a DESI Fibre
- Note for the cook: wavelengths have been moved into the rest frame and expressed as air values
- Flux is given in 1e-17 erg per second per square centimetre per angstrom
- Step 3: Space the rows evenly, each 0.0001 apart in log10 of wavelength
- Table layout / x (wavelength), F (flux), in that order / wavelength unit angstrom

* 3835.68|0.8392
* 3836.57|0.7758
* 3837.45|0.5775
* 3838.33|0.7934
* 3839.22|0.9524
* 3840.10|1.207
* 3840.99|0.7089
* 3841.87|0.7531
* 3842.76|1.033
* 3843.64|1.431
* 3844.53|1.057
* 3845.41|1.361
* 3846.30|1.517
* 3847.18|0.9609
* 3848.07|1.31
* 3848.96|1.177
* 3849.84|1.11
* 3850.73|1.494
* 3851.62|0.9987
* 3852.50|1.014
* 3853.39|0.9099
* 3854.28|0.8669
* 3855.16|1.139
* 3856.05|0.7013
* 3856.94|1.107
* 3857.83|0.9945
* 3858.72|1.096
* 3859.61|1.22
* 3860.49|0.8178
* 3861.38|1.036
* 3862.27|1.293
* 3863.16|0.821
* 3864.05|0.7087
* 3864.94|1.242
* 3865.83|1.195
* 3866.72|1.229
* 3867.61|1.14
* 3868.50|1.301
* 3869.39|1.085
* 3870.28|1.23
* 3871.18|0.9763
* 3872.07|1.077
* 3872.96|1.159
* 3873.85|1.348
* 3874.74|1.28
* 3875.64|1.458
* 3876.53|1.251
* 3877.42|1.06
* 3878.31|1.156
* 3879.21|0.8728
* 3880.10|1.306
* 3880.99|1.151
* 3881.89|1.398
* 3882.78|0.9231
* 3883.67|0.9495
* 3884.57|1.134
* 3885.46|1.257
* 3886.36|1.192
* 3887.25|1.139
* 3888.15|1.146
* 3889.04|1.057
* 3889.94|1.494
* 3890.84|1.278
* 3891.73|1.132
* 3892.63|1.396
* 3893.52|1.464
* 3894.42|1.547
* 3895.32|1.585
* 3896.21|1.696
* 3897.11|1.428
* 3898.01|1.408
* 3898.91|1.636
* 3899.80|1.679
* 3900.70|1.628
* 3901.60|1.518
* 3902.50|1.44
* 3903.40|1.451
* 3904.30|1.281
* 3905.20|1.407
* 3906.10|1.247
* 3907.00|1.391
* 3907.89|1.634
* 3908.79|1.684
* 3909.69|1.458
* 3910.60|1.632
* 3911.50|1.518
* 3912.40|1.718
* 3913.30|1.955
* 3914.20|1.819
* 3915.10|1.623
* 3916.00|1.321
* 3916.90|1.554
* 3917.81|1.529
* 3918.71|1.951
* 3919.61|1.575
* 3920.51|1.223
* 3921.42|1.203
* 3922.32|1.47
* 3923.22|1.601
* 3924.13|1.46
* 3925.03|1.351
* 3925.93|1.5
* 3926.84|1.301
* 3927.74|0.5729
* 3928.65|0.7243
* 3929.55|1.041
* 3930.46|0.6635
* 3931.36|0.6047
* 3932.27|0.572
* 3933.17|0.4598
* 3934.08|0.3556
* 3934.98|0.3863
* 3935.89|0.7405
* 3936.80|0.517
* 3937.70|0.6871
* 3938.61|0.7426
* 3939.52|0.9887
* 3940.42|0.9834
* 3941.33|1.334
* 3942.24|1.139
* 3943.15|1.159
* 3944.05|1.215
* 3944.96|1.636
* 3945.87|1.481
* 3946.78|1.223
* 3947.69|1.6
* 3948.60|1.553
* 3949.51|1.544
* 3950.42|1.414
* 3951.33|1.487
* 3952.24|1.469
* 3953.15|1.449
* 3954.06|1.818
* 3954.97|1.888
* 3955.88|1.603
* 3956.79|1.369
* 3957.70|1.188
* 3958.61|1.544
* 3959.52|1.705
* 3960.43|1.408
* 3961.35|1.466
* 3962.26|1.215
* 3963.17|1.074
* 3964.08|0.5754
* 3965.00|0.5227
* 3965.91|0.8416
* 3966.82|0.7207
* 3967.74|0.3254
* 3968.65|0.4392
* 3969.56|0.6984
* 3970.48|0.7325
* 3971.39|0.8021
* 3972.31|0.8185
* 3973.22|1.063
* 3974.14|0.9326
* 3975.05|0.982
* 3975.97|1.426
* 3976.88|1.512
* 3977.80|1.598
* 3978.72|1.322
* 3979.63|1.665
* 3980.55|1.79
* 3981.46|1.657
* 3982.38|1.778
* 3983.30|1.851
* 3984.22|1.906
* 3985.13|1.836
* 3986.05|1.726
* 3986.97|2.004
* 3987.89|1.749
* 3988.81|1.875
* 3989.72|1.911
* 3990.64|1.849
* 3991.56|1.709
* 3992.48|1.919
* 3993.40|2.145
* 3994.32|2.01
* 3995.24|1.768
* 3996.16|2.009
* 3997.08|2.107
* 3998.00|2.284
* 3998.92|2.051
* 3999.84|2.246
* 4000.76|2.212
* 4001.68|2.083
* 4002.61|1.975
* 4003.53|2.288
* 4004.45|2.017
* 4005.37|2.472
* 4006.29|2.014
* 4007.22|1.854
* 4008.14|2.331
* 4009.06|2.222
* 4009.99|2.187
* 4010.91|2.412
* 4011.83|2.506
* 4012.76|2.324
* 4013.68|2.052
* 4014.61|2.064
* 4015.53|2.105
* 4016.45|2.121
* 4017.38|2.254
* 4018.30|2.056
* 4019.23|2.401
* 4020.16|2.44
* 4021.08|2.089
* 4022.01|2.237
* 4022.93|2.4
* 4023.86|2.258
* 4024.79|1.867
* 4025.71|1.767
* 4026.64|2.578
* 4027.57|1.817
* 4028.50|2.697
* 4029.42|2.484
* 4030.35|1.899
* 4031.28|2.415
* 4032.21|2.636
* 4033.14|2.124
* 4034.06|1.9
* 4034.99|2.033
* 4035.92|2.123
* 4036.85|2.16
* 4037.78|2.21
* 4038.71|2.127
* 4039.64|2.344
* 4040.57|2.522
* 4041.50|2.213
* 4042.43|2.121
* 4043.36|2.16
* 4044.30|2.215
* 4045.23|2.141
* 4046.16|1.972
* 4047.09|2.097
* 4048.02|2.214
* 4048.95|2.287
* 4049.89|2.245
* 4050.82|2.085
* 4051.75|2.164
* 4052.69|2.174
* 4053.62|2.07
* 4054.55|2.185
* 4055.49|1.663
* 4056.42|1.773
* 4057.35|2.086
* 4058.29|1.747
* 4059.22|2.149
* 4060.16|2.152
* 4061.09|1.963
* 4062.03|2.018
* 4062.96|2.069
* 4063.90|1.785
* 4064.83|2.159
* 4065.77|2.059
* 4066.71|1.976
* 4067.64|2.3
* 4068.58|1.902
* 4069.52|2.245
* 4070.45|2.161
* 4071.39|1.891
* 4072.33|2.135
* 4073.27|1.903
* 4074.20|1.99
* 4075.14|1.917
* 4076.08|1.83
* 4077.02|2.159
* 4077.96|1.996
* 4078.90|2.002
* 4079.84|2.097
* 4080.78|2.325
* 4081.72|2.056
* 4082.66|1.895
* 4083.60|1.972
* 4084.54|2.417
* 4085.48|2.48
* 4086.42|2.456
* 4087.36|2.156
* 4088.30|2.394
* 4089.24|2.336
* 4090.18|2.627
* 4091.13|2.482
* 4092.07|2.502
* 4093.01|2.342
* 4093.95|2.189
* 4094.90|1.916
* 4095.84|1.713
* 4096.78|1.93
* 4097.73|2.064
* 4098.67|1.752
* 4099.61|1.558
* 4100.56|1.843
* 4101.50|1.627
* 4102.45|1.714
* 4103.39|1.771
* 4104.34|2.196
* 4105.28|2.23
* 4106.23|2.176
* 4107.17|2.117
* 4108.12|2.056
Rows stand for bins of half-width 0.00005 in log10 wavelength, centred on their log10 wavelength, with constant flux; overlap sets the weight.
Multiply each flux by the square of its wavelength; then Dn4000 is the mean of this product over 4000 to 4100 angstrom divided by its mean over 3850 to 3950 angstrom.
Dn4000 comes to 1.9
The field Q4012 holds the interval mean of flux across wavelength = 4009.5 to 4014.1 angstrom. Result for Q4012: 2.3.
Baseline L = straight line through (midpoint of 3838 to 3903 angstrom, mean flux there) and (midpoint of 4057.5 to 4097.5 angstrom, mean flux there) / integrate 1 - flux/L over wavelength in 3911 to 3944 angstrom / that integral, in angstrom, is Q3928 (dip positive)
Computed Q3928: 6.48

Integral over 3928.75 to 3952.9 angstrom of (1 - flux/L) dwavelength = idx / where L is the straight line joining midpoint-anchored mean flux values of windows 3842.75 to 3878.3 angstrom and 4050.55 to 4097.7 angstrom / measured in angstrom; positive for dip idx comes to 7.5 angstrom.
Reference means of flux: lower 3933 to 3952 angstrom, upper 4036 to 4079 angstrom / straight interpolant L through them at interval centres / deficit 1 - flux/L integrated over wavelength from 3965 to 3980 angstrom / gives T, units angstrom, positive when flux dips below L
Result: 4.3 angstrom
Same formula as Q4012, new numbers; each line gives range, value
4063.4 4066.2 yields 2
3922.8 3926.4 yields 1.47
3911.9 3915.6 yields 1.77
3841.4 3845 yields 1.07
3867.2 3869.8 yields 1.18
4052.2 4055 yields 2.14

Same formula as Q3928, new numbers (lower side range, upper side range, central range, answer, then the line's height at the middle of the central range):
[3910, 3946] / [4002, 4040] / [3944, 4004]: 6.1 angstrom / 1.68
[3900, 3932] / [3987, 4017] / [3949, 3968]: 4.9 angstrom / 1.74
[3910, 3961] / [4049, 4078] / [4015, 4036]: -4.6 angstrom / 1.81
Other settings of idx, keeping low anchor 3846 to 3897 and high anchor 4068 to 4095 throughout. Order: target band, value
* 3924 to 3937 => 5.7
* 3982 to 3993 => -0.8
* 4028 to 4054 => -3.1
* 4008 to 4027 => -3.6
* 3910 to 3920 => -2.0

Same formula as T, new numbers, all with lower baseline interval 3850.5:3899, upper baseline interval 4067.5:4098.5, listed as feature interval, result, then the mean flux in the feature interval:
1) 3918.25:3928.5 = 0.3 angstrom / 1.36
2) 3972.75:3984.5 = 1.2 angstrom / 1.49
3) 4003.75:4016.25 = -2.7 angstrom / 2.2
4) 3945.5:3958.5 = 0.2 angstrom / 1.51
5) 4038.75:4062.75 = -1.5 angstrom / 2.11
